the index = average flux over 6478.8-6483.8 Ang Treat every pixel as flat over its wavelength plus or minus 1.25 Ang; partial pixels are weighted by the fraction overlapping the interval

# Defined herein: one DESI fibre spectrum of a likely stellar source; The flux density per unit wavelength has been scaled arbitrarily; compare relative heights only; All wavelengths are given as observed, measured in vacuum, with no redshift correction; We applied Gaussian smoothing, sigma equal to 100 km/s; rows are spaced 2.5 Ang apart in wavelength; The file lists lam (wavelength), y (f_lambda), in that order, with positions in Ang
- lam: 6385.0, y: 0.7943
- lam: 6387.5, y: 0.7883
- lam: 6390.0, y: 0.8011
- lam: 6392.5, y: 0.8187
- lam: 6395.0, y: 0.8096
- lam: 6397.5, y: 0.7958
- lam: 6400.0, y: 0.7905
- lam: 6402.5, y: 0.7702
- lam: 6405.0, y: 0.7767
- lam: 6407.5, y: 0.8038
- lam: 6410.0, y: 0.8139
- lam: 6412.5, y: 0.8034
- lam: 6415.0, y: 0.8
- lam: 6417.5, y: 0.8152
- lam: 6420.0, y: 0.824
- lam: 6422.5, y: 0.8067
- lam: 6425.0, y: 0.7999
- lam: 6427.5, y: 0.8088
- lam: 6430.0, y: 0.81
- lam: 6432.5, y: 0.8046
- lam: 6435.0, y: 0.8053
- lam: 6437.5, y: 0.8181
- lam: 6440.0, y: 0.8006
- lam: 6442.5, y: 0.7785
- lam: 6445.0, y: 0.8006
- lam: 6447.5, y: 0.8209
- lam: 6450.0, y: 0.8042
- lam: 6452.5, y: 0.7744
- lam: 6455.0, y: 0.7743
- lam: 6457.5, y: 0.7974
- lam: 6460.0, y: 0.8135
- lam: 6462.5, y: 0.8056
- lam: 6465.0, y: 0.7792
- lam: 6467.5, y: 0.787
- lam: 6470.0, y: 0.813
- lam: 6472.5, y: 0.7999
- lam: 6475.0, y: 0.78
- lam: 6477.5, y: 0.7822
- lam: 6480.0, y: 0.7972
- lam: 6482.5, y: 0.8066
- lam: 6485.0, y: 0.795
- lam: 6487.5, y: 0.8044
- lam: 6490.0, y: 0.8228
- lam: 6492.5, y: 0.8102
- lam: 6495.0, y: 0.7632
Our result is 0.802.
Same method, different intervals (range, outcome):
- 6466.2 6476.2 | 0.795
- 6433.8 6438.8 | 0.812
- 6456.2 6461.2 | 0.805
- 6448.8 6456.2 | 0.784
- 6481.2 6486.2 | 0.801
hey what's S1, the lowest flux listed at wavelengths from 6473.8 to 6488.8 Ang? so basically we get 0.78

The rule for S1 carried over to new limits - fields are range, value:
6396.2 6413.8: 0.7702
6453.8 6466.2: 0.7743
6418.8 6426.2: 0.7999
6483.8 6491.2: 0.795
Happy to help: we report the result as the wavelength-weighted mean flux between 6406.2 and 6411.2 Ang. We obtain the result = 0.808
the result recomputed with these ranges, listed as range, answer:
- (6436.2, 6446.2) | 0.799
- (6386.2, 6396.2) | 0.804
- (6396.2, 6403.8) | 0.786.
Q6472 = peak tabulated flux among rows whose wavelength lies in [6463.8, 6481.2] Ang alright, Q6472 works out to 0.813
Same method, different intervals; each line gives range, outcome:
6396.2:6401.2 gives 0.7958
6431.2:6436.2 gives 0.8053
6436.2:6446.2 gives 0.8181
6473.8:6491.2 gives 0.8228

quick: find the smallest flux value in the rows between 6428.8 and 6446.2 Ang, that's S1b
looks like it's 0.7785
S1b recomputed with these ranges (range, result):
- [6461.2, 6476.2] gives 0.7792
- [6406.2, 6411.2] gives 0.8038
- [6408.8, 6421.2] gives 0.8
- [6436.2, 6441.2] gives 0.8006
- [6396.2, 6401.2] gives 0.7905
